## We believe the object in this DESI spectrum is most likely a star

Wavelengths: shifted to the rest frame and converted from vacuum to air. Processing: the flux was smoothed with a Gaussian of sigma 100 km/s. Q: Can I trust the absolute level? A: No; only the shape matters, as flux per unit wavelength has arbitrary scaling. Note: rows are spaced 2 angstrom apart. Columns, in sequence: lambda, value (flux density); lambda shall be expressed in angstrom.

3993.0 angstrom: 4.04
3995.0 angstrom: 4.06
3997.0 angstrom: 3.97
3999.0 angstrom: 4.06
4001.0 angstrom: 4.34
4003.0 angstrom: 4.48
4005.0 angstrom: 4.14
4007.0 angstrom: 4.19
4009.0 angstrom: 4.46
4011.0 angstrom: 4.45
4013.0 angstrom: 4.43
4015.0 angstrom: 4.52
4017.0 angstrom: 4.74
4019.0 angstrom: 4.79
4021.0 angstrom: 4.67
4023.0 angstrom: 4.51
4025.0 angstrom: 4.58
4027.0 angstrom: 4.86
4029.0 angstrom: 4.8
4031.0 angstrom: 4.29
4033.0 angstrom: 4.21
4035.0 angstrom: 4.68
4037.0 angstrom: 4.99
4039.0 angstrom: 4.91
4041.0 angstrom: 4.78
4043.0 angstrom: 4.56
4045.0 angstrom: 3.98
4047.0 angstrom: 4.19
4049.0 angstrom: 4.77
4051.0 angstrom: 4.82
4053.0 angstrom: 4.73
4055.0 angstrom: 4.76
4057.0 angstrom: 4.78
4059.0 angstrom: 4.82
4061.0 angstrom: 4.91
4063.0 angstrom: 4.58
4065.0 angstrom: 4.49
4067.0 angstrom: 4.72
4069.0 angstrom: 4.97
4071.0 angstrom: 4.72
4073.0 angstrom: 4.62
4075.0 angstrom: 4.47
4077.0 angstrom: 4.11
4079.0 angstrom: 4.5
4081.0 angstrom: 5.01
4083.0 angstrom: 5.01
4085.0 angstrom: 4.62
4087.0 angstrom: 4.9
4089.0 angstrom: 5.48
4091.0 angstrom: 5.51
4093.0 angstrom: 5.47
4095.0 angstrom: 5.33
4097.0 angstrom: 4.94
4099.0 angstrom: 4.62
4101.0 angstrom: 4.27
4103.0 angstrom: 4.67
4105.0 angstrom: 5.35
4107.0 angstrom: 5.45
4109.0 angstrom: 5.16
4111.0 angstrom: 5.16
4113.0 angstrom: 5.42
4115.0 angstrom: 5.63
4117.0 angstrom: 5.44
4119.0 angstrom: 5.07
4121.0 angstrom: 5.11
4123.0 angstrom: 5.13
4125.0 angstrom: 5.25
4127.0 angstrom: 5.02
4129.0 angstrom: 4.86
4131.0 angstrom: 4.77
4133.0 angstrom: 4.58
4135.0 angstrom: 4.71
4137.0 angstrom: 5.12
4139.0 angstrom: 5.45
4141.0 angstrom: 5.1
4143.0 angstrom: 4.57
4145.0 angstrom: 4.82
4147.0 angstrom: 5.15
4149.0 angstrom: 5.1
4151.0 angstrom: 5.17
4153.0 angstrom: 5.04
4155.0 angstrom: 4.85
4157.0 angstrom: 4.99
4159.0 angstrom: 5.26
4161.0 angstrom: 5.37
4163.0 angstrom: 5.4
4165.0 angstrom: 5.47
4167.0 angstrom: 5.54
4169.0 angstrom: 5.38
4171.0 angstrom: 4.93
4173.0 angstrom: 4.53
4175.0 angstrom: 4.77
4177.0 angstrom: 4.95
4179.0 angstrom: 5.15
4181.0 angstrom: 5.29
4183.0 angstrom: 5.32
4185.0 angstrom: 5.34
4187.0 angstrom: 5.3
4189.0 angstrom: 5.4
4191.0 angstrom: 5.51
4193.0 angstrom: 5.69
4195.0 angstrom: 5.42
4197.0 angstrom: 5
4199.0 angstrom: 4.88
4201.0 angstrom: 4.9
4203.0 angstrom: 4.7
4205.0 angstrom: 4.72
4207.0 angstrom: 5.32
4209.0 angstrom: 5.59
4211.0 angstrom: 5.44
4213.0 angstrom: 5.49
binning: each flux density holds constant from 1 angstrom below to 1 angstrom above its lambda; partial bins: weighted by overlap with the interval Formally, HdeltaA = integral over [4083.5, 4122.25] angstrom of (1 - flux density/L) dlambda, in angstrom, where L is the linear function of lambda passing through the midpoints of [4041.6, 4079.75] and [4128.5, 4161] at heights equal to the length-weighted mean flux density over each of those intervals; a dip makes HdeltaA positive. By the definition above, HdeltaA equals -2.7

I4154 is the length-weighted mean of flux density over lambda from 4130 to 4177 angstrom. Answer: 5.04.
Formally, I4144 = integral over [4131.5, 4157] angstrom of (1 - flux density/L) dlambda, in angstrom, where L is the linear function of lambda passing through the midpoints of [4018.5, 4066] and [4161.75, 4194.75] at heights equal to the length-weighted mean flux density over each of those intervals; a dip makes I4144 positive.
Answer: 0.7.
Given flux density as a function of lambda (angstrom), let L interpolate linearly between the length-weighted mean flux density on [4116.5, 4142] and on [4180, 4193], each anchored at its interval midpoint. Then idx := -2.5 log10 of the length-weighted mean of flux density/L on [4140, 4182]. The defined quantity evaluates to 0.03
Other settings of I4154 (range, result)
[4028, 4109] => 4.77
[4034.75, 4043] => 4.82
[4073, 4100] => 4.91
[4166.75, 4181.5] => 5.04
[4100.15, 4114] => 5.08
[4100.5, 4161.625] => 5.07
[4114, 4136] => 5.05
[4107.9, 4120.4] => 5.31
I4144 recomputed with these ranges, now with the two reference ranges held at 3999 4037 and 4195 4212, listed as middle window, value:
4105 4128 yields -2.1 angstrom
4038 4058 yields -0.1 angstrom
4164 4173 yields -0.5 angstrom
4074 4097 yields -1.1 angstrom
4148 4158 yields -0.2 angstrom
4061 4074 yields -0.1 angstrom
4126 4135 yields 0.1 angstrom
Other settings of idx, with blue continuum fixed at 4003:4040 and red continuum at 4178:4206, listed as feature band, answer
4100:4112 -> -0.03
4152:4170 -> -0.04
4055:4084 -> 0.01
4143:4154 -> 0.00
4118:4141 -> -0.01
